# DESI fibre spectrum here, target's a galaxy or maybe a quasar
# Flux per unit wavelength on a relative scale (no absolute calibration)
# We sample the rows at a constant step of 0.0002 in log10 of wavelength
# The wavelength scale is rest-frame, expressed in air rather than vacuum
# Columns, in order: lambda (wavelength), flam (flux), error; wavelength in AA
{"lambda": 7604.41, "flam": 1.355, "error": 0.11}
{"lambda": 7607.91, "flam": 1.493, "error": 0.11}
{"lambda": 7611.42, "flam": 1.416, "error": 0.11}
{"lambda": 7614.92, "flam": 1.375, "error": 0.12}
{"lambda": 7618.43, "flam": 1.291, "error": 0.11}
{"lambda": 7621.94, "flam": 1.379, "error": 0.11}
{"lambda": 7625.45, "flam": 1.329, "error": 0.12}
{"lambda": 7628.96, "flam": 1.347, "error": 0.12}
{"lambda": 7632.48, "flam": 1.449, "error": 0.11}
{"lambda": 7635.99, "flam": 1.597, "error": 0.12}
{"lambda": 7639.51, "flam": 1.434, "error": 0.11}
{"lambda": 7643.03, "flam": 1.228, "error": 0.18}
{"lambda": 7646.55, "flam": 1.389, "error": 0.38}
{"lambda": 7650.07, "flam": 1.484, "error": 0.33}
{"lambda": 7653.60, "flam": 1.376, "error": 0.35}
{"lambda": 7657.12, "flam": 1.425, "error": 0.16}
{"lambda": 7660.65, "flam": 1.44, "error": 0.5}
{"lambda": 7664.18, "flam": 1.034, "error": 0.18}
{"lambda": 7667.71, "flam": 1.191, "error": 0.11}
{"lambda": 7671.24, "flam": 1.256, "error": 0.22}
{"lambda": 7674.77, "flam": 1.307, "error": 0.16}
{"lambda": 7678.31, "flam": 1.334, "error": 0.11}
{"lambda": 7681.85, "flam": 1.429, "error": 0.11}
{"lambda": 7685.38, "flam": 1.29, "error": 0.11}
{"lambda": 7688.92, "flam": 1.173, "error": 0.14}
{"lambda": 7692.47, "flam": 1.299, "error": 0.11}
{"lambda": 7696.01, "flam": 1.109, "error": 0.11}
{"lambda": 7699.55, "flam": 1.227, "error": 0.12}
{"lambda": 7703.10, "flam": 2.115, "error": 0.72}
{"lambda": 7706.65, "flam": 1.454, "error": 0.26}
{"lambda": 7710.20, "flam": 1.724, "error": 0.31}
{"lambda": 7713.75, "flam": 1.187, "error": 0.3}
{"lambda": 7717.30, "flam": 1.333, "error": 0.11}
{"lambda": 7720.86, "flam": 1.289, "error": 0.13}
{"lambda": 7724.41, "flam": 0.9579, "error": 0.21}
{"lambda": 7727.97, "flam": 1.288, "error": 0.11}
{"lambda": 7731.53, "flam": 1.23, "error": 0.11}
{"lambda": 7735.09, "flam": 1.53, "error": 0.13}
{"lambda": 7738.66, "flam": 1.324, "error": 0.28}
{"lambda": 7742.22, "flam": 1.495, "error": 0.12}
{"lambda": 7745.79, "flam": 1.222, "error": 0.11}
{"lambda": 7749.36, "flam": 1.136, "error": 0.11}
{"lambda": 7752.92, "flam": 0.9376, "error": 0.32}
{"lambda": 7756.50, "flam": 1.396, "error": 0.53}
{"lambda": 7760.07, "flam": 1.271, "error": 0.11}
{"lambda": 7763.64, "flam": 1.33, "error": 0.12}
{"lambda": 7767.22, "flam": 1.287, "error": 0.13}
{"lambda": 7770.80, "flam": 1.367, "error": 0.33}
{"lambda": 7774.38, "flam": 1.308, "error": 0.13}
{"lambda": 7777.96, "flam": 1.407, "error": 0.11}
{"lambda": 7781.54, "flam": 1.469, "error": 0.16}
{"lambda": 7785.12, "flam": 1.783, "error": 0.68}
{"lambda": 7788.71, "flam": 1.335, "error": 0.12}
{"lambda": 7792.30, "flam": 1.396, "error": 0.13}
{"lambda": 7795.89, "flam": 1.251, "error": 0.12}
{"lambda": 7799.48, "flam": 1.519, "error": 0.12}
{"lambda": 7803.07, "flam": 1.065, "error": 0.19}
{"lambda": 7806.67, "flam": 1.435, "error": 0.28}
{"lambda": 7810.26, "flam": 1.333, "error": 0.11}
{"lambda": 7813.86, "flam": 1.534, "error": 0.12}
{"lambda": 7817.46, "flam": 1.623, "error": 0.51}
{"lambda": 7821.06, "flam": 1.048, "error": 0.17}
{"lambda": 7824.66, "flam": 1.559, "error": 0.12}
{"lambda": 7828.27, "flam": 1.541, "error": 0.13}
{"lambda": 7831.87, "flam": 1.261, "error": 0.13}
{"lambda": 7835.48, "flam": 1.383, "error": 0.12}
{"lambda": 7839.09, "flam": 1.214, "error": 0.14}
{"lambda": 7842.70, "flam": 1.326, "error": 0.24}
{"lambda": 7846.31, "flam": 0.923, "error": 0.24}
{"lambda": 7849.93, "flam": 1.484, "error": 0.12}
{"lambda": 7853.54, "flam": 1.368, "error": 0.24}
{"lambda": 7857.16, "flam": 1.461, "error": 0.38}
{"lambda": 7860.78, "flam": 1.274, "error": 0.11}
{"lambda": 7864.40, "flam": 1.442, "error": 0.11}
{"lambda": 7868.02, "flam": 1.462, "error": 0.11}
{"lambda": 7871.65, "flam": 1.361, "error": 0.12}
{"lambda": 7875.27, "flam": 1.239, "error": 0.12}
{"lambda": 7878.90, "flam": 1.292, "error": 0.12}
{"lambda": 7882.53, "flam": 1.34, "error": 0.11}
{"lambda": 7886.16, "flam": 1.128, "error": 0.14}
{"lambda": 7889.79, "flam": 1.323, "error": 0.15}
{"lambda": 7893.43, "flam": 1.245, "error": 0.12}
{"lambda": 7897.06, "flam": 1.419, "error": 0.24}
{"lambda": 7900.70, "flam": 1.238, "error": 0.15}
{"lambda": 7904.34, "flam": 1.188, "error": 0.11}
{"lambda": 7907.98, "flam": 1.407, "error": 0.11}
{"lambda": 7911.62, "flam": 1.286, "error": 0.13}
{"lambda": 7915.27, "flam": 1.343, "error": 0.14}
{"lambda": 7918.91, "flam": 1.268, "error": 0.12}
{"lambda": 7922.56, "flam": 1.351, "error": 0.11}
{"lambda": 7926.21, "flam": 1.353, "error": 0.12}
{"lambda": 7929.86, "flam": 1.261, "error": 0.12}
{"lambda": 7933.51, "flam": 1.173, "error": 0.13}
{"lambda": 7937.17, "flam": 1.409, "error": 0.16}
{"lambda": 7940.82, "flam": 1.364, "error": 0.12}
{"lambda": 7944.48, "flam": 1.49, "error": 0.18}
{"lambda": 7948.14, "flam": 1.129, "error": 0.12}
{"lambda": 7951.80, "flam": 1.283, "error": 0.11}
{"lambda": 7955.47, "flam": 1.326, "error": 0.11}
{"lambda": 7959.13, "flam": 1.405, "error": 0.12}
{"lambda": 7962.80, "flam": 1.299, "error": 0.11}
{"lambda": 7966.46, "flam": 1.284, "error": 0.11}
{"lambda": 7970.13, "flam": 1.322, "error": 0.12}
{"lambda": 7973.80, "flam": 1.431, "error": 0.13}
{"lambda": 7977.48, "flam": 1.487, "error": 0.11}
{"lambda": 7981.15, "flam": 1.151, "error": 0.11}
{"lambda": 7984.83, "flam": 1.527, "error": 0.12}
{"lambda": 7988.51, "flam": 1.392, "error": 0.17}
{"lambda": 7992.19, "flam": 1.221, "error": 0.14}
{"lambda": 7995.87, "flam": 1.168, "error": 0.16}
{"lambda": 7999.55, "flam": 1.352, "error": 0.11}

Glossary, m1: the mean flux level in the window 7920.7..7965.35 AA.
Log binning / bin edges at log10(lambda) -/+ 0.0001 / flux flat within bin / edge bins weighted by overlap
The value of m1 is 1.32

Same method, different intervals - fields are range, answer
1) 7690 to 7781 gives 1.33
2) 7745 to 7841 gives 1.35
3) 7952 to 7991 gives 1.36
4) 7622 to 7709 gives 1.37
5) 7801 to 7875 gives 1.35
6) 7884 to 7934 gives 1.29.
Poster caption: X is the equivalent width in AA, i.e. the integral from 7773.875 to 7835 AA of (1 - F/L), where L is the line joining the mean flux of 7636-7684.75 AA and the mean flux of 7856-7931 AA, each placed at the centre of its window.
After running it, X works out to -3.6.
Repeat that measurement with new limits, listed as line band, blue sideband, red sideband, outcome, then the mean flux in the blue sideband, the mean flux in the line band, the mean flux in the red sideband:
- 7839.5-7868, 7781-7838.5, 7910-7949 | 0.87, 1.4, 1.33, 1.32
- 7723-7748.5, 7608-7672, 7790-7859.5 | 1.24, 1.36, 1.29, 1.35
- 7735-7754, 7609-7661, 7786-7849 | 1.43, 1.4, 1.26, 1.35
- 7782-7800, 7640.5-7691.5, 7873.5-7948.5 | -2.02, 1.31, 1.45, 1.3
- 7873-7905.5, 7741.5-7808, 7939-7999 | 1.49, 1.33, 1.27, 1.33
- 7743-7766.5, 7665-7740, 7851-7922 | 1.74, 1.33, 1.23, 1.32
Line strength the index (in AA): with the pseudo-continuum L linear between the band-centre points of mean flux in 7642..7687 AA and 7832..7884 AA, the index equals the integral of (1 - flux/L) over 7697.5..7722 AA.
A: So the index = -2.8 AA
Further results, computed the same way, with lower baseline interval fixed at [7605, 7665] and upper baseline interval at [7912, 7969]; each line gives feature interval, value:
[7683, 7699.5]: 1.8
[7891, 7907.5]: 0.5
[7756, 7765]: 0.2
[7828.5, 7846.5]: 0.9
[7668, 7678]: 0.7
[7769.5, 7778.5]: 0.0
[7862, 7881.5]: -0.4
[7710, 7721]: 0.2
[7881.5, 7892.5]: 0.6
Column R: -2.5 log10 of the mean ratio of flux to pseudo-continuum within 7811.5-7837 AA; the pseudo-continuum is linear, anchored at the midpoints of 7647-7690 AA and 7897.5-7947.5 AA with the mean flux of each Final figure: -0.08 mag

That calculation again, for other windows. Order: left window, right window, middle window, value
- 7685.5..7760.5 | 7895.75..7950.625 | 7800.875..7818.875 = -0.06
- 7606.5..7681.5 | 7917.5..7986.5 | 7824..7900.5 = 0.01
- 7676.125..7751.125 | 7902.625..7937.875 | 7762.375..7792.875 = -0.07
